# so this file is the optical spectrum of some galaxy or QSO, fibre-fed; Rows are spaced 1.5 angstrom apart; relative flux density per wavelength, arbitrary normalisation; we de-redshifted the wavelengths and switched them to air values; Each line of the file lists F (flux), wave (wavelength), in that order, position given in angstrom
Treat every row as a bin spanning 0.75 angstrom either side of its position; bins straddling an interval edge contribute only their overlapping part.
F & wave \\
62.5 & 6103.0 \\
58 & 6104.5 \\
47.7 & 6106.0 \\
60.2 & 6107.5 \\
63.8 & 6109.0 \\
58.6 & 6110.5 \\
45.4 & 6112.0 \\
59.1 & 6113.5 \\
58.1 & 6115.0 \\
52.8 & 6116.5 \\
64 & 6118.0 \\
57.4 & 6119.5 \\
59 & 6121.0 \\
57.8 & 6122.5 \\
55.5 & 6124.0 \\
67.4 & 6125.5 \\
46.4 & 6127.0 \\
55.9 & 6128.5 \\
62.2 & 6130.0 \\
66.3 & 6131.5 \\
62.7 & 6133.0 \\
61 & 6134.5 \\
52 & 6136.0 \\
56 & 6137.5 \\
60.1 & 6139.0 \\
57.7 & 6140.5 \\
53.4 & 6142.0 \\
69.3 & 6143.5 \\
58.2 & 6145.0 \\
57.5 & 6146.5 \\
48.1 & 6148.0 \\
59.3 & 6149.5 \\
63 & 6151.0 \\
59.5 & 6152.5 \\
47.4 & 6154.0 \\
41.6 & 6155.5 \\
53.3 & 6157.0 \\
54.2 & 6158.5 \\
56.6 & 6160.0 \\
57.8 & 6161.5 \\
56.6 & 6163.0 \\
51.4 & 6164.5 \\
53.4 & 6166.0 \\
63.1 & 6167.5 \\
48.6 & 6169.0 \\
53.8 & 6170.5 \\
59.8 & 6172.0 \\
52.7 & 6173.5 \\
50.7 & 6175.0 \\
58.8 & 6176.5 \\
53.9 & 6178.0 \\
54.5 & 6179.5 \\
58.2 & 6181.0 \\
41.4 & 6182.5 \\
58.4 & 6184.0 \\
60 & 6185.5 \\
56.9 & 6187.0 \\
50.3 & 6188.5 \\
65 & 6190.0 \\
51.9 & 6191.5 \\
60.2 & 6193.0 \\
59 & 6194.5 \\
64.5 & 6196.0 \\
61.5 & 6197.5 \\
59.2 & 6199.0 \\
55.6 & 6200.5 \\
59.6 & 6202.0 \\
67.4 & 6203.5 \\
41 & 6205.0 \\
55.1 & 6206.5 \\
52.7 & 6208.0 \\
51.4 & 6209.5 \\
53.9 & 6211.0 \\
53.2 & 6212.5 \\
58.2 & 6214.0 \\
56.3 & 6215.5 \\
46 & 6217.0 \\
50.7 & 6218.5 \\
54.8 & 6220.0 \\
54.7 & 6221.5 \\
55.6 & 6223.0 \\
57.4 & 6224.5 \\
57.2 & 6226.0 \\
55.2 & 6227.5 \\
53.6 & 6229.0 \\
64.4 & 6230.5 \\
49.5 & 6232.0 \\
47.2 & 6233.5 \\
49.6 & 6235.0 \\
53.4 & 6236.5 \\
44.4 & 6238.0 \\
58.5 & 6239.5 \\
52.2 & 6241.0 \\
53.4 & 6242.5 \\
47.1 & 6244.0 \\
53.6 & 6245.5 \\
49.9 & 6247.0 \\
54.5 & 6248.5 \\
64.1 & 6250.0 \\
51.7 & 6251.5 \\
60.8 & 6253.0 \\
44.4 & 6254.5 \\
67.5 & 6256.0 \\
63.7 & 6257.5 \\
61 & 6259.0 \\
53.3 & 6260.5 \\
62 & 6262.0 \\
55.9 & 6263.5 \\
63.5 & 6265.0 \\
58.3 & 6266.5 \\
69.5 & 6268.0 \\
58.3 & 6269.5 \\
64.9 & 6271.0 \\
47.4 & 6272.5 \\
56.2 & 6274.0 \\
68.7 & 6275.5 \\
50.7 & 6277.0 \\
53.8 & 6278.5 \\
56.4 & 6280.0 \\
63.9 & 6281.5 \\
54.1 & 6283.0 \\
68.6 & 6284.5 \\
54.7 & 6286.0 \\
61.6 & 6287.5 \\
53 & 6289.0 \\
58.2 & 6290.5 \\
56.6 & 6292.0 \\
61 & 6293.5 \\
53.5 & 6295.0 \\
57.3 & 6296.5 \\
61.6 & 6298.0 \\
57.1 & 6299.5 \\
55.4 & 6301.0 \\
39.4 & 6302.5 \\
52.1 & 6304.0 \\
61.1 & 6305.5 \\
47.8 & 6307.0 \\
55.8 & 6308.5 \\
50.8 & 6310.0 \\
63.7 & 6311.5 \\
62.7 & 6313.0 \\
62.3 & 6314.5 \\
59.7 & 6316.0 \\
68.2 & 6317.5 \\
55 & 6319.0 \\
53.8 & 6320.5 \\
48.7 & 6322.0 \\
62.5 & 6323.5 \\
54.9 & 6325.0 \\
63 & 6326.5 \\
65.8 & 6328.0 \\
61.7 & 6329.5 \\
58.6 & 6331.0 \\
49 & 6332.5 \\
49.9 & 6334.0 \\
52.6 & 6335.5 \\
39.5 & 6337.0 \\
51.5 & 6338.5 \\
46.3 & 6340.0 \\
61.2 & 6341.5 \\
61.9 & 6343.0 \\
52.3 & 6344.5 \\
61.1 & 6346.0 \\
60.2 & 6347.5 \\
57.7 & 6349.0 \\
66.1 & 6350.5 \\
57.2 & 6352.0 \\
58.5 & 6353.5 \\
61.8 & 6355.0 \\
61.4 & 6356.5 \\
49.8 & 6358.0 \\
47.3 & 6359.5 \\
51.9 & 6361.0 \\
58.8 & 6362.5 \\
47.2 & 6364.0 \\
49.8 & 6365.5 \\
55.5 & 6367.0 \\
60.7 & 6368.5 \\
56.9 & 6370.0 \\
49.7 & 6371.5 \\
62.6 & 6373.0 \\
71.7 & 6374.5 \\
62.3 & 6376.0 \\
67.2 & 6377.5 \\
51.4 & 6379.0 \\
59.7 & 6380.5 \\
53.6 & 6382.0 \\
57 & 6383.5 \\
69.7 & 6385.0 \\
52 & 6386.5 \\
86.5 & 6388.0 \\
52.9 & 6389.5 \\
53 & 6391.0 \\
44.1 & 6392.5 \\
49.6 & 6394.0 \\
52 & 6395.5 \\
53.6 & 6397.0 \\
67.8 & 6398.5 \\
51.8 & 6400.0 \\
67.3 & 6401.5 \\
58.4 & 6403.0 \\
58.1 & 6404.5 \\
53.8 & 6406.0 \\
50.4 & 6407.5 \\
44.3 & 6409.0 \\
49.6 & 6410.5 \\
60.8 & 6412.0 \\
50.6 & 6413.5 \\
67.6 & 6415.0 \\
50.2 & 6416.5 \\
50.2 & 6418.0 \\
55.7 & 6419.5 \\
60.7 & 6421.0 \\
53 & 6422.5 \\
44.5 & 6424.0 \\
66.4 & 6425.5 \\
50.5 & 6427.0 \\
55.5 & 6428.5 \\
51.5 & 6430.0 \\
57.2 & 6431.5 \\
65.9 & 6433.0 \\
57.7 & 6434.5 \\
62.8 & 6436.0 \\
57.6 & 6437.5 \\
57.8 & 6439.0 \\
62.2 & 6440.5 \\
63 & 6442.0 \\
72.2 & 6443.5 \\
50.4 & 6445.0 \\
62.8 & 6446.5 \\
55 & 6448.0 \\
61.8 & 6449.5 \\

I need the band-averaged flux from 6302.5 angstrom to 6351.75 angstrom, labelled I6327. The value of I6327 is 56.5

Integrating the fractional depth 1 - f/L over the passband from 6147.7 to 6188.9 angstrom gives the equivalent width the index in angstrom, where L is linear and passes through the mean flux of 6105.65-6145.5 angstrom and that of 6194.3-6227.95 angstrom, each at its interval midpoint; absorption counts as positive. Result 1.7 angstrom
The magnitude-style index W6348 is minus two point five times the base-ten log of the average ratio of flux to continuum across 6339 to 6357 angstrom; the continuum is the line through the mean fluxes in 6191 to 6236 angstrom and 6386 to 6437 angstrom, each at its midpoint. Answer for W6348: -0.05 mag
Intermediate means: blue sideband 55.2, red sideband 56.1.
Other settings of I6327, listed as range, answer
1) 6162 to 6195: 55.4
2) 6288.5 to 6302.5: 56.2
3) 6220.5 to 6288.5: 56.6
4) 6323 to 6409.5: 56.8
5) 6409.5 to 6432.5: 54.9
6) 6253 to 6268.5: 59.8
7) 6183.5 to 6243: 55.2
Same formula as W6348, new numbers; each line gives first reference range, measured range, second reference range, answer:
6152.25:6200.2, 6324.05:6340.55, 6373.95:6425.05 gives 0.04 mag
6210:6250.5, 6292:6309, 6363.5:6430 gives 0.00 mag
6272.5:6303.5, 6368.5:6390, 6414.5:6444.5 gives -0.06 mag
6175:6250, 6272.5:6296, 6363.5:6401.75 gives -0.03 mag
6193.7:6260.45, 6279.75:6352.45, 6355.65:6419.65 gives -0.02 mag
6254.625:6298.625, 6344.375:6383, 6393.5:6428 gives -0.02 mag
